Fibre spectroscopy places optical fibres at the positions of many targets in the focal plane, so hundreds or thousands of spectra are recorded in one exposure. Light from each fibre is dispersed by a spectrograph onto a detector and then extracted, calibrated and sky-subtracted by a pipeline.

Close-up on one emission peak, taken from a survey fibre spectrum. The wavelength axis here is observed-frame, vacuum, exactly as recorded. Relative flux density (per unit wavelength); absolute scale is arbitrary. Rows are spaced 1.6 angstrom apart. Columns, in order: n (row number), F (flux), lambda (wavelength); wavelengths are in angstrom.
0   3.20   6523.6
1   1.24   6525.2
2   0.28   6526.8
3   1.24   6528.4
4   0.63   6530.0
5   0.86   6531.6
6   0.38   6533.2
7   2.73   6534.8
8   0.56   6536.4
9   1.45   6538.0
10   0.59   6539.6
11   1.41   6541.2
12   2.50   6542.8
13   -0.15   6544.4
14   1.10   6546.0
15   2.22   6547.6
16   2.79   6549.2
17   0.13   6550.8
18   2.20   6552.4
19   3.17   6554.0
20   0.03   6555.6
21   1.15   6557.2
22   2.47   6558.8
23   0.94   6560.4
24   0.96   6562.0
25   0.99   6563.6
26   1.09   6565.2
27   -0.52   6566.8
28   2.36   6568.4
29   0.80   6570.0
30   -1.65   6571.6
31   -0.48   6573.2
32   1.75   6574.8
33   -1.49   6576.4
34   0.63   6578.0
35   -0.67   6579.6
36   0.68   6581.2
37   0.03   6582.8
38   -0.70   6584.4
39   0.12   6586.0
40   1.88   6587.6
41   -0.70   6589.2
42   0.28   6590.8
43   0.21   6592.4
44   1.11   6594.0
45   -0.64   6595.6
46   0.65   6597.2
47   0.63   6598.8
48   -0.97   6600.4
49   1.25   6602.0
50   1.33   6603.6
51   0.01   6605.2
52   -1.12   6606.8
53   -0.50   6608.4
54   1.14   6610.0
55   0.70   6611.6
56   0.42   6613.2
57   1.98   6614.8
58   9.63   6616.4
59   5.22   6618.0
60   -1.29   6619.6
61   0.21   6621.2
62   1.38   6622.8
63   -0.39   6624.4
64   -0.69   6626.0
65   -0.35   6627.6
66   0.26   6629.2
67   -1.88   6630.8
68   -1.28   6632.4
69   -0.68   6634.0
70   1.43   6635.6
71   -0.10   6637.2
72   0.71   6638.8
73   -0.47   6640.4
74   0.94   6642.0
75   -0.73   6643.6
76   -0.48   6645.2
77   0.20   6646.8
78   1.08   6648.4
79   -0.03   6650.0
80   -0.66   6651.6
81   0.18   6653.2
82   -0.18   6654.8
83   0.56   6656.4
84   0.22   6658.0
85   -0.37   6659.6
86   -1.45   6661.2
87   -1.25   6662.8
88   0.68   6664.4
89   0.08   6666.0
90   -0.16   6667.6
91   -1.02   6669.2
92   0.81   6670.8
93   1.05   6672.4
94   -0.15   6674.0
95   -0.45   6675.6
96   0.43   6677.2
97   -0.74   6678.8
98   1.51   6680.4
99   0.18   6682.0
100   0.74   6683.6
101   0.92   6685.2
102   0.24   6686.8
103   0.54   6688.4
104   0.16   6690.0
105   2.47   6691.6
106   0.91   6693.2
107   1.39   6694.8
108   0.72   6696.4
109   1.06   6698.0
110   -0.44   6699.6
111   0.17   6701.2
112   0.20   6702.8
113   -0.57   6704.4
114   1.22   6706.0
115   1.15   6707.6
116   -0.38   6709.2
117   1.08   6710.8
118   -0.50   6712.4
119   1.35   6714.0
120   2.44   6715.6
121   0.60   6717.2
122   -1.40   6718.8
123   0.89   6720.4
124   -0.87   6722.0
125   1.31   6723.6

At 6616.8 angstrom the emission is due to [O III] 5007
